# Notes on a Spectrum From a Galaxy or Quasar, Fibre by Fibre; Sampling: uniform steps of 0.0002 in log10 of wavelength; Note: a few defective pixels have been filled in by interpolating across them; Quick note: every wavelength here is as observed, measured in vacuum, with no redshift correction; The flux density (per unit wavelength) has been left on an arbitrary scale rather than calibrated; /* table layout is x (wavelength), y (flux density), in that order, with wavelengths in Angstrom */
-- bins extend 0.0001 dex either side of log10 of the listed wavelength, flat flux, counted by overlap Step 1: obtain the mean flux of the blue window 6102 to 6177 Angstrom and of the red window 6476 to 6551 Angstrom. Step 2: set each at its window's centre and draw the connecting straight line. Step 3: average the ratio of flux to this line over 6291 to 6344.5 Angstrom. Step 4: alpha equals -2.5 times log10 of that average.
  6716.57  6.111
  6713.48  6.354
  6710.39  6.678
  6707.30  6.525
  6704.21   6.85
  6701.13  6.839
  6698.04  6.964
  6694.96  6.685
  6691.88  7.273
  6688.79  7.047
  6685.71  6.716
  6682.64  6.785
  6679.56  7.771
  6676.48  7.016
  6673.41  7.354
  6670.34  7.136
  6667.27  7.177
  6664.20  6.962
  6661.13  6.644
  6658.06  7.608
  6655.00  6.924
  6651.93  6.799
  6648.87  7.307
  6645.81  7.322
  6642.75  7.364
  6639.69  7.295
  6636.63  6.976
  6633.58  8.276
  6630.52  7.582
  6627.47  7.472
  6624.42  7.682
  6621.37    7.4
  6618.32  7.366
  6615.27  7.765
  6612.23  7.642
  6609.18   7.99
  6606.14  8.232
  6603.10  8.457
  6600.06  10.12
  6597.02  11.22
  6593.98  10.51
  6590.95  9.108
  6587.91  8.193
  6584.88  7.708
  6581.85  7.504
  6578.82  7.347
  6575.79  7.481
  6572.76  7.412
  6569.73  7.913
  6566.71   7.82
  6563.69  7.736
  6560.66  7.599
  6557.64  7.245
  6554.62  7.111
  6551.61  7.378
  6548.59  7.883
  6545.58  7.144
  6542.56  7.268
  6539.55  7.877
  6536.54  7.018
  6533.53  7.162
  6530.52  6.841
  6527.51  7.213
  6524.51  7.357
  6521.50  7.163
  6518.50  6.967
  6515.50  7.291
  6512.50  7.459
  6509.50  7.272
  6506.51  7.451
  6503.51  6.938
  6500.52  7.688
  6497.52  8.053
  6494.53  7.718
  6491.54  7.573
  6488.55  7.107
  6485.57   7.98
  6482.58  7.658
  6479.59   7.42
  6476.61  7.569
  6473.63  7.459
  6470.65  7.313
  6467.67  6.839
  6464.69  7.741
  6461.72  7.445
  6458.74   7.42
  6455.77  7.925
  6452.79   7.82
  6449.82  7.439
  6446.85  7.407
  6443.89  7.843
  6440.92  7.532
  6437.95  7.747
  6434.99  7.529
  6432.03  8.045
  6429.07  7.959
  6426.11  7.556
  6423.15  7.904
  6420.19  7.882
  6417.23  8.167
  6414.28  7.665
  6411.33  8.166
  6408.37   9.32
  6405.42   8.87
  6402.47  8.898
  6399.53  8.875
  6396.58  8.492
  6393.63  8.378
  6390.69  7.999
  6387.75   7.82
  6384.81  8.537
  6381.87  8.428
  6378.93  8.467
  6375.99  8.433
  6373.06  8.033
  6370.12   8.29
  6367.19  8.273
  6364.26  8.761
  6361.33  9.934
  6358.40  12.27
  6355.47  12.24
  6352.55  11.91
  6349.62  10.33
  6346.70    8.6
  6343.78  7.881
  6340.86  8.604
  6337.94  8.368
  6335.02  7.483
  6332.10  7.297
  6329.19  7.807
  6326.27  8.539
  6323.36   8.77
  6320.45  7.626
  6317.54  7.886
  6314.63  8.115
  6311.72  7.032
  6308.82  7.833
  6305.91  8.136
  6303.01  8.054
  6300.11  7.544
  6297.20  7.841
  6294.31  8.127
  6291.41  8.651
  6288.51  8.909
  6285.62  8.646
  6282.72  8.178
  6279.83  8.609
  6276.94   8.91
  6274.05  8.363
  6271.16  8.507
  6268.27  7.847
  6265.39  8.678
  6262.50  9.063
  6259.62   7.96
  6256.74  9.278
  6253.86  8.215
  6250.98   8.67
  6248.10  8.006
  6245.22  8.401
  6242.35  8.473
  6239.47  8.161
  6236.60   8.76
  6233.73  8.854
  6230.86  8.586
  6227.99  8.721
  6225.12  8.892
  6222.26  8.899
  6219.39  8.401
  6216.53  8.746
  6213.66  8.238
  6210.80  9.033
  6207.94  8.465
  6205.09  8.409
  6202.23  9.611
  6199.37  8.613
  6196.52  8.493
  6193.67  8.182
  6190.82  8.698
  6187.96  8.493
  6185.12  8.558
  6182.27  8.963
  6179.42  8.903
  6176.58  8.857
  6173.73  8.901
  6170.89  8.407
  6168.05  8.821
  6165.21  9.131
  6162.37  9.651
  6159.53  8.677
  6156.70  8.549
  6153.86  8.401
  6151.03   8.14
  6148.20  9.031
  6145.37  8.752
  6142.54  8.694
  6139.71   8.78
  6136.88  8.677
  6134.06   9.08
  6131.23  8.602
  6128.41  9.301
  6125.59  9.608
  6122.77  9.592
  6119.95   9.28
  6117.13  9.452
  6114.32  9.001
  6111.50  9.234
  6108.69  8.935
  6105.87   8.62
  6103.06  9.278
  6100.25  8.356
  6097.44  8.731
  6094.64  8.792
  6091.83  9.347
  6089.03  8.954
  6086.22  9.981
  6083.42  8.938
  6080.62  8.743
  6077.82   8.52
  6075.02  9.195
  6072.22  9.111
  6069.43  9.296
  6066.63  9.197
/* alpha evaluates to 0.03 mag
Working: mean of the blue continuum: 8.94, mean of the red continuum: 7.4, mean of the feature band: 7.97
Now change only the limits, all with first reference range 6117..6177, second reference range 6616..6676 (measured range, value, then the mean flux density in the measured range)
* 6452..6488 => 0.05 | 7.53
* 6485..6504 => 0.03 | 7.6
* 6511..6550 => 0.06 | 7.28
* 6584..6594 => -0.17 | 8.71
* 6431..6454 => 0.04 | 7.66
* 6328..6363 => -0.14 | 9.41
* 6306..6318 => 0.09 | 7.75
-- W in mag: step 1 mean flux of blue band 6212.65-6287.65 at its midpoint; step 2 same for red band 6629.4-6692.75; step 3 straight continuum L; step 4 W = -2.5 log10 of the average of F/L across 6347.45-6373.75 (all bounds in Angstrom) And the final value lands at -0.22 mag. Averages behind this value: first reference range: 8.54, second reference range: 7.2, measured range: 10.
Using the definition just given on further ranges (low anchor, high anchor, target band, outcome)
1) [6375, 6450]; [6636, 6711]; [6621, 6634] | -0.06 mag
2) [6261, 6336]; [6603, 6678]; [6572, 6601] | -0.15 mag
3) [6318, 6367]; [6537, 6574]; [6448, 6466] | 0.09 mag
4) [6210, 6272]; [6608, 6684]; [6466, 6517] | 0.05 mag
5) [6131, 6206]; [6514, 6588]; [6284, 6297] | -0.02 mag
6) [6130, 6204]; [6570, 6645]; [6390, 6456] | 0.04 mag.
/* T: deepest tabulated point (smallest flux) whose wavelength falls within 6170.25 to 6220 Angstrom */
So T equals 8.182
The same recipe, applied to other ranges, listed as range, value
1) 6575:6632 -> 7.347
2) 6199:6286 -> 7.847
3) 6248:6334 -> 7.032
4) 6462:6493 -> 6.839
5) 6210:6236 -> 8.238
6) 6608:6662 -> 6.644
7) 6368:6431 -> 7.556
